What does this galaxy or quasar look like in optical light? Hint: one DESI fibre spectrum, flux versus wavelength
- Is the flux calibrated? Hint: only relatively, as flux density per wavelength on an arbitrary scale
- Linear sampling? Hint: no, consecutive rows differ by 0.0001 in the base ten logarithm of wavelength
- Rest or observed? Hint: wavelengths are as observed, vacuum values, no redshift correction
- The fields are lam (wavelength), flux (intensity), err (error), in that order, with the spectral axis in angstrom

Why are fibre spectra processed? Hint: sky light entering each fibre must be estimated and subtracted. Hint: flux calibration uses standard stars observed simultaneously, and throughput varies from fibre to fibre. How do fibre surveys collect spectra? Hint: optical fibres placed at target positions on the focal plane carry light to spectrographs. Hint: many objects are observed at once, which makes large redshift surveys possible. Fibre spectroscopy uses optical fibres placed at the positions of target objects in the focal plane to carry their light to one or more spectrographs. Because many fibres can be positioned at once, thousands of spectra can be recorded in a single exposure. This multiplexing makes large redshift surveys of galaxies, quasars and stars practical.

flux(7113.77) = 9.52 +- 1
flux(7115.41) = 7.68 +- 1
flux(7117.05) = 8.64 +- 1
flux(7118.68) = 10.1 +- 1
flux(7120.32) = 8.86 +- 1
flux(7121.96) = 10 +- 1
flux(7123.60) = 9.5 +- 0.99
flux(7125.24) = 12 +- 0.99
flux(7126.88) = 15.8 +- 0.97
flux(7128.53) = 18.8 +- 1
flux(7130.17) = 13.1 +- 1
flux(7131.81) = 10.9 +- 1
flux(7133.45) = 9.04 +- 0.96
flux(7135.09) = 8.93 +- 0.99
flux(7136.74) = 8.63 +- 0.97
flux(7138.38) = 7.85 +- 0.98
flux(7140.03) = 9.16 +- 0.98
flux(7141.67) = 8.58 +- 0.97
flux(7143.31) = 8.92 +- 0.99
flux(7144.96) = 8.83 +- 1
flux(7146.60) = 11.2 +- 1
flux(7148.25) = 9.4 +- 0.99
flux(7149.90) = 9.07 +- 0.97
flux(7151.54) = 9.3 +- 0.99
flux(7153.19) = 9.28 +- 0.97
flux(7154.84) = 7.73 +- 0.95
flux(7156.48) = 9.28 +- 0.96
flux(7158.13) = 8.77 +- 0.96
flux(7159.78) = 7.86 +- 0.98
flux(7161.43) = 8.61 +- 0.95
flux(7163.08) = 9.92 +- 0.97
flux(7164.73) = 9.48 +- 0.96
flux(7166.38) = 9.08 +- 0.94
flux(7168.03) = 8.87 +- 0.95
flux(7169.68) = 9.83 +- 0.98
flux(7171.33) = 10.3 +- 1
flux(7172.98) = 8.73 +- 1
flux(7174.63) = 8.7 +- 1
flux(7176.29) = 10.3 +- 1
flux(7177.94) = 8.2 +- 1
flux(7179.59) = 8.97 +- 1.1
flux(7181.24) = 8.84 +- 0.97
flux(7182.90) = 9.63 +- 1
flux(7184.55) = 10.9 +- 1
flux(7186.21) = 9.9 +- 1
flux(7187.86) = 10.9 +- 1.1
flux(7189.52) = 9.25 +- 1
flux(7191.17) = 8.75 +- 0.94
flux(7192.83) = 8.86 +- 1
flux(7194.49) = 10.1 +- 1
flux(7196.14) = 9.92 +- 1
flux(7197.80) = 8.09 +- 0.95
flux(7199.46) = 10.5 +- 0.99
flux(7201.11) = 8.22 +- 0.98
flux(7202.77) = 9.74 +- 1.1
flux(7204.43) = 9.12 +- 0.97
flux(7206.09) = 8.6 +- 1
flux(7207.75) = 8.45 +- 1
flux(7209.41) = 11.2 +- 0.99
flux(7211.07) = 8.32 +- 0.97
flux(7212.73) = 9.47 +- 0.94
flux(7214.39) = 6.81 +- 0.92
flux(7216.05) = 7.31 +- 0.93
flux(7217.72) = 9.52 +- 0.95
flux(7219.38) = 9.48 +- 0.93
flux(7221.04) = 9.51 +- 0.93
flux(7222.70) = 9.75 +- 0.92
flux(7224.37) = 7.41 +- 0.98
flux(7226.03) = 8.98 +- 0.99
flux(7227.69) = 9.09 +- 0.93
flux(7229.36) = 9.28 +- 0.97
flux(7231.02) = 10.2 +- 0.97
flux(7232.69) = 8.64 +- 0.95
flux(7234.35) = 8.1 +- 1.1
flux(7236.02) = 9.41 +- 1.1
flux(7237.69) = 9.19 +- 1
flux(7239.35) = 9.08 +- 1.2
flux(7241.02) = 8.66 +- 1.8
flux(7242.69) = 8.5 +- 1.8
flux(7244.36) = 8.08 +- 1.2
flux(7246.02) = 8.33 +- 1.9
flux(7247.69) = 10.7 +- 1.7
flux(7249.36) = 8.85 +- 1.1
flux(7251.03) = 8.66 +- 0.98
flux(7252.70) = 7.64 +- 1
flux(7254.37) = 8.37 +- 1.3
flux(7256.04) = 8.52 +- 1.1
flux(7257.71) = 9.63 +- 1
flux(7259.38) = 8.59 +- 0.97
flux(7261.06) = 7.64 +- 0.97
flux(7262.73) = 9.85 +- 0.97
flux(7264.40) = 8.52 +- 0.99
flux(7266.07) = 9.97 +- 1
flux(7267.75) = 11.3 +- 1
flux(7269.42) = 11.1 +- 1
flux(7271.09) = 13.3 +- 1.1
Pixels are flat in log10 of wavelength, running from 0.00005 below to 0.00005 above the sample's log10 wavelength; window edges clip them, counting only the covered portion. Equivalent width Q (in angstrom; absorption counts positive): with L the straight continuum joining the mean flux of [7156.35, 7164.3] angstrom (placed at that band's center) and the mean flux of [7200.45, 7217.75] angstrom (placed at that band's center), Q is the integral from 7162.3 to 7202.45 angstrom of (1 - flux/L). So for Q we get -2.8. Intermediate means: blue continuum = 8.88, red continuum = 8.76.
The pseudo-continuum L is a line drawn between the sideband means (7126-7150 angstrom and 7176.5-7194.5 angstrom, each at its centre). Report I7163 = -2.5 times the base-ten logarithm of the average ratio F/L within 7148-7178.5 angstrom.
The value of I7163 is 0.10 mag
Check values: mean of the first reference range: 10.6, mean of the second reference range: 9.48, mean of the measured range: 9.09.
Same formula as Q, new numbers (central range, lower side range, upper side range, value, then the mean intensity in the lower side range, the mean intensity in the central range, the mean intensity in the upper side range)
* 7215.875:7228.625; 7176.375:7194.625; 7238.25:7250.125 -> 0.2 angstrom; 9.49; 8.96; 8.9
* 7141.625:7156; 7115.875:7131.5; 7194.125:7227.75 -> 2.3 angstrom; 11.7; 9.18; 9.01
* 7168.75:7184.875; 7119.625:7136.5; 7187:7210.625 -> 1.1 angstrom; 11.6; 9.39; 9.39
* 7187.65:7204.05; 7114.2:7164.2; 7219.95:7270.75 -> 0.1 angstrom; 9.85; 9.37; 9.1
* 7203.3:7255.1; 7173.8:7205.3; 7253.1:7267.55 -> 1.6 angstrom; 9.41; 8.87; 8.95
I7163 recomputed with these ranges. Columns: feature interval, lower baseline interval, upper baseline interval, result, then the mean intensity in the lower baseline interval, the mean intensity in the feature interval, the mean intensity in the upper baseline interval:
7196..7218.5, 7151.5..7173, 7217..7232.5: 0.03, 9.08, 8.91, 9.22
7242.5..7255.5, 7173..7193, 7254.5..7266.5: 0.04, 9.42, 8.65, 8.89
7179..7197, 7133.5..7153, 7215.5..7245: -0.08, 9.08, 9.64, 8.92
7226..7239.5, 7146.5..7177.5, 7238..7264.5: -0.03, 9.19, 9.12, 8.74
